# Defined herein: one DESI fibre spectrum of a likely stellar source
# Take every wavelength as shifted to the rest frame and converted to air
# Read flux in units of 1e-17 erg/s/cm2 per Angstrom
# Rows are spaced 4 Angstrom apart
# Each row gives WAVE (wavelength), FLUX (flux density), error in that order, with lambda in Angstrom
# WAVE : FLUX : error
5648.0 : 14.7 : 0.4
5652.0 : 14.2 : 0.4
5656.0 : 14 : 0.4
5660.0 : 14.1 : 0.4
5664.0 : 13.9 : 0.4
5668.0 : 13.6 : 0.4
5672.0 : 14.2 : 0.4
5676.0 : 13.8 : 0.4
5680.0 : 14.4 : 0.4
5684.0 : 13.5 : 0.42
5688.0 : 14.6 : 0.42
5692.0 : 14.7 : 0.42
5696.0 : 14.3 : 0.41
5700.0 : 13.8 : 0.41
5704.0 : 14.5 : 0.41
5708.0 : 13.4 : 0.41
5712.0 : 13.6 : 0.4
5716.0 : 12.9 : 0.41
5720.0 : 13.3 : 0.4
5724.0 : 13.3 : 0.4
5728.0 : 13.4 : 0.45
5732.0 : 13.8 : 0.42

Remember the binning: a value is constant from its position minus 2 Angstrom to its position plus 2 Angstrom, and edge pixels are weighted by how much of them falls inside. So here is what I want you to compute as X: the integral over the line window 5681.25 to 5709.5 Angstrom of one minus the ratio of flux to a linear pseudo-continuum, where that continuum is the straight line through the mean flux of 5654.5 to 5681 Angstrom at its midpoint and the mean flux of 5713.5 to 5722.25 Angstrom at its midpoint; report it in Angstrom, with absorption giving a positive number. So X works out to -1.29 Angstrom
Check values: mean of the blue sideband 14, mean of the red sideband 13.1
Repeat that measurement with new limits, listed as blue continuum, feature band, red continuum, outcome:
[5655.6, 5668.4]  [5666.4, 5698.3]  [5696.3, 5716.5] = -0.7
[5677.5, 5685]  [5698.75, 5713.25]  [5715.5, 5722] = -0.4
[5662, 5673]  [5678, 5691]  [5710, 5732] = -0.5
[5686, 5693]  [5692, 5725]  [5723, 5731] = 0.7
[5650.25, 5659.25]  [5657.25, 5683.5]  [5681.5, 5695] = 0.4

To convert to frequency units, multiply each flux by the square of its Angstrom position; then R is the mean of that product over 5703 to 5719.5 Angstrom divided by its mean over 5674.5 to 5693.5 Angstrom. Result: 0.96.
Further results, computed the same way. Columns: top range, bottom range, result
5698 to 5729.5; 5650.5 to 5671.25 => 0.99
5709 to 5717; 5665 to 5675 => 0.97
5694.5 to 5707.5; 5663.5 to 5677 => 1.03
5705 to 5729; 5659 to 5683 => 0.97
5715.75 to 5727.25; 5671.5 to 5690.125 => 0.95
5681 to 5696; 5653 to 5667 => 1.03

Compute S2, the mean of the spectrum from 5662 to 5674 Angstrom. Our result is 13.9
